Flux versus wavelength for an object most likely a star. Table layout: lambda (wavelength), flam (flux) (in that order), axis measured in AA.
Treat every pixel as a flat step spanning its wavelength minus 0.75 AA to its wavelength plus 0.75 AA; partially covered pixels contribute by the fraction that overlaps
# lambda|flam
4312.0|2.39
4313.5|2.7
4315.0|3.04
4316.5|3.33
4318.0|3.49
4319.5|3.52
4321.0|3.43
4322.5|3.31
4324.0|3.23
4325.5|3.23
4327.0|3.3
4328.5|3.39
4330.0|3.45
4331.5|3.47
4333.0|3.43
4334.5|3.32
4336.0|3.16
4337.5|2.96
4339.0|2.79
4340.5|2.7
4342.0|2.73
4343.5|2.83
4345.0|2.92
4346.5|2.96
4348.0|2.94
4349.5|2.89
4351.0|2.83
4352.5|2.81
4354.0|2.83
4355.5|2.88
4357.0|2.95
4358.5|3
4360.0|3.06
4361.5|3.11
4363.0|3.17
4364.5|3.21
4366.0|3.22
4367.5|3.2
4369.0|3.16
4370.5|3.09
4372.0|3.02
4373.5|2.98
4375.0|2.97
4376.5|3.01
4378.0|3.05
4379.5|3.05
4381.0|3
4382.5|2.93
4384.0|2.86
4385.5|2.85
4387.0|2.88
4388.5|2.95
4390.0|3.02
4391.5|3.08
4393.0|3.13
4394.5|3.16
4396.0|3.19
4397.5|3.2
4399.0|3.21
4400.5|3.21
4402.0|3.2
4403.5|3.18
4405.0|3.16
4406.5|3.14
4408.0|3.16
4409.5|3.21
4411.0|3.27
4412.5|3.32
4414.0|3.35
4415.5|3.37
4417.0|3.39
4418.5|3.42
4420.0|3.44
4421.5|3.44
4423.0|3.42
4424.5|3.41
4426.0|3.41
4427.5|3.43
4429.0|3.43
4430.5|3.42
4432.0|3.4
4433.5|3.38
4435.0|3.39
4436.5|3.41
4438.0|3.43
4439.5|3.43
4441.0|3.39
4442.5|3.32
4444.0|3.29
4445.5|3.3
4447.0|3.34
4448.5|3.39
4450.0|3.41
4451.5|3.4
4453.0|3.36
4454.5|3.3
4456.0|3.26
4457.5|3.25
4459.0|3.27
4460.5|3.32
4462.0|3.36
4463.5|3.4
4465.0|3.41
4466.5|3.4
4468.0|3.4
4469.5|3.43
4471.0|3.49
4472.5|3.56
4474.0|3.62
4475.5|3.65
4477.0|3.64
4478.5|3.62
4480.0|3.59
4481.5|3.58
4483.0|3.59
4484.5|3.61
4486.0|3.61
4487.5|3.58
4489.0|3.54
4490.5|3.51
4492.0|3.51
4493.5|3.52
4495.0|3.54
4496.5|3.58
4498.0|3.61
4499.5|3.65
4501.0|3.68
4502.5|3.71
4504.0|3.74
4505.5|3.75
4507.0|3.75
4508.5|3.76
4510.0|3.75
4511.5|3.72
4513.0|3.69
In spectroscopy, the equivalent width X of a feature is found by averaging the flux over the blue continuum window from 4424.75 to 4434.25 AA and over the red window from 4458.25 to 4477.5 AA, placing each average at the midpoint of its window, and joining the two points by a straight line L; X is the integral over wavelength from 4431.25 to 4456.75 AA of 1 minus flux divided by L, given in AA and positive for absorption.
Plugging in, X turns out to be 0.47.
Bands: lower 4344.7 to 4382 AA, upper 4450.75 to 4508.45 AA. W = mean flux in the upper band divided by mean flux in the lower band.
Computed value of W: 1.17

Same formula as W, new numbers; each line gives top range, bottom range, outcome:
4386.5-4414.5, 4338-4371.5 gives 1.06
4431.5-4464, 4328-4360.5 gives 1.11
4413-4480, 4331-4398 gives 1.13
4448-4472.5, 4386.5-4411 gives 1.07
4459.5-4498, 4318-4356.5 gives 1.14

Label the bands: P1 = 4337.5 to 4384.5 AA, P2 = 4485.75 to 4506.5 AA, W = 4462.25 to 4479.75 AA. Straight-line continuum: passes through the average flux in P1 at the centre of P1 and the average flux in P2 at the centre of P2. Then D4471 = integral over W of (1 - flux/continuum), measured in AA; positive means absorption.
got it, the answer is -0.1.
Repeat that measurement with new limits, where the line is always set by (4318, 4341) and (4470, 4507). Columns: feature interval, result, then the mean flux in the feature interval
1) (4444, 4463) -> 1.1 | 3.33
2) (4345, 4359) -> 1.7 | 2.9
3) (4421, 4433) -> 0.2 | 3.42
